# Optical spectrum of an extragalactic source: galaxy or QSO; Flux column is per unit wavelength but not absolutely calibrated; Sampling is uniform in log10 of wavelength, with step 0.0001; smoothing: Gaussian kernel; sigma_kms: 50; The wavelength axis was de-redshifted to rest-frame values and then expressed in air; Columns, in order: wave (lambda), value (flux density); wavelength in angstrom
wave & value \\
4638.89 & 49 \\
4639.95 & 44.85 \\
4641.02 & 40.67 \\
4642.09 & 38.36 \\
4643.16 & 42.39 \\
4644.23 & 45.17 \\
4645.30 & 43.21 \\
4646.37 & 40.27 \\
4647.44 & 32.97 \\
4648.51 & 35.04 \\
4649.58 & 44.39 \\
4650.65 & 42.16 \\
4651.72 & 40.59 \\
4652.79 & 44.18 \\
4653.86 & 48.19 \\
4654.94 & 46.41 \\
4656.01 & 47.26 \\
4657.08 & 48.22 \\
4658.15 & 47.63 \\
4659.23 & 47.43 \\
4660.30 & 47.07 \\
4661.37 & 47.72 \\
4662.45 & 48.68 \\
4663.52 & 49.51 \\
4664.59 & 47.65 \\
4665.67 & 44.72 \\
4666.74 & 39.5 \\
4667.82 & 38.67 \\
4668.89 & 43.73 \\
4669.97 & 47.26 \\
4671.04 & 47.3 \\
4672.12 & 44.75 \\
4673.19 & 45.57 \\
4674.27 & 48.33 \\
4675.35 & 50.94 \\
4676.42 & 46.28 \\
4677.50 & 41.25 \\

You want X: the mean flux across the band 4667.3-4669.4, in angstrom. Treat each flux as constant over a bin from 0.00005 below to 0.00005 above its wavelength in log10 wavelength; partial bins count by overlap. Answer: 41.3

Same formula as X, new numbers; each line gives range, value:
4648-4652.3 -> 40.6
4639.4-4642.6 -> 41.4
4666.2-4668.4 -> 39.3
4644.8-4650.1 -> 39.1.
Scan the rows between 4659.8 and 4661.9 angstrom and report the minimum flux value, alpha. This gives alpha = 47.07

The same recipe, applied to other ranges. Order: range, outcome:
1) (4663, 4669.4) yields 38.67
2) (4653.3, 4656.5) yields 46.41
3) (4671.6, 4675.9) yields 44.75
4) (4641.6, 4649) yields 32.97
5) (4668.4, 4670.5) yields 43.73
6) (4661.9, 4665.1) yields 47.65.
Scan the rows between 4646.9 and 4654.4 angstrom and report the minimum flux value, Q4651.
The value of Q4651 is 32.97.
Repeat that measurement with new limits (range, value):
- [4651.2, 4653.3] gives 40.59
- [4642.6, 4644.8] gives 42.39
